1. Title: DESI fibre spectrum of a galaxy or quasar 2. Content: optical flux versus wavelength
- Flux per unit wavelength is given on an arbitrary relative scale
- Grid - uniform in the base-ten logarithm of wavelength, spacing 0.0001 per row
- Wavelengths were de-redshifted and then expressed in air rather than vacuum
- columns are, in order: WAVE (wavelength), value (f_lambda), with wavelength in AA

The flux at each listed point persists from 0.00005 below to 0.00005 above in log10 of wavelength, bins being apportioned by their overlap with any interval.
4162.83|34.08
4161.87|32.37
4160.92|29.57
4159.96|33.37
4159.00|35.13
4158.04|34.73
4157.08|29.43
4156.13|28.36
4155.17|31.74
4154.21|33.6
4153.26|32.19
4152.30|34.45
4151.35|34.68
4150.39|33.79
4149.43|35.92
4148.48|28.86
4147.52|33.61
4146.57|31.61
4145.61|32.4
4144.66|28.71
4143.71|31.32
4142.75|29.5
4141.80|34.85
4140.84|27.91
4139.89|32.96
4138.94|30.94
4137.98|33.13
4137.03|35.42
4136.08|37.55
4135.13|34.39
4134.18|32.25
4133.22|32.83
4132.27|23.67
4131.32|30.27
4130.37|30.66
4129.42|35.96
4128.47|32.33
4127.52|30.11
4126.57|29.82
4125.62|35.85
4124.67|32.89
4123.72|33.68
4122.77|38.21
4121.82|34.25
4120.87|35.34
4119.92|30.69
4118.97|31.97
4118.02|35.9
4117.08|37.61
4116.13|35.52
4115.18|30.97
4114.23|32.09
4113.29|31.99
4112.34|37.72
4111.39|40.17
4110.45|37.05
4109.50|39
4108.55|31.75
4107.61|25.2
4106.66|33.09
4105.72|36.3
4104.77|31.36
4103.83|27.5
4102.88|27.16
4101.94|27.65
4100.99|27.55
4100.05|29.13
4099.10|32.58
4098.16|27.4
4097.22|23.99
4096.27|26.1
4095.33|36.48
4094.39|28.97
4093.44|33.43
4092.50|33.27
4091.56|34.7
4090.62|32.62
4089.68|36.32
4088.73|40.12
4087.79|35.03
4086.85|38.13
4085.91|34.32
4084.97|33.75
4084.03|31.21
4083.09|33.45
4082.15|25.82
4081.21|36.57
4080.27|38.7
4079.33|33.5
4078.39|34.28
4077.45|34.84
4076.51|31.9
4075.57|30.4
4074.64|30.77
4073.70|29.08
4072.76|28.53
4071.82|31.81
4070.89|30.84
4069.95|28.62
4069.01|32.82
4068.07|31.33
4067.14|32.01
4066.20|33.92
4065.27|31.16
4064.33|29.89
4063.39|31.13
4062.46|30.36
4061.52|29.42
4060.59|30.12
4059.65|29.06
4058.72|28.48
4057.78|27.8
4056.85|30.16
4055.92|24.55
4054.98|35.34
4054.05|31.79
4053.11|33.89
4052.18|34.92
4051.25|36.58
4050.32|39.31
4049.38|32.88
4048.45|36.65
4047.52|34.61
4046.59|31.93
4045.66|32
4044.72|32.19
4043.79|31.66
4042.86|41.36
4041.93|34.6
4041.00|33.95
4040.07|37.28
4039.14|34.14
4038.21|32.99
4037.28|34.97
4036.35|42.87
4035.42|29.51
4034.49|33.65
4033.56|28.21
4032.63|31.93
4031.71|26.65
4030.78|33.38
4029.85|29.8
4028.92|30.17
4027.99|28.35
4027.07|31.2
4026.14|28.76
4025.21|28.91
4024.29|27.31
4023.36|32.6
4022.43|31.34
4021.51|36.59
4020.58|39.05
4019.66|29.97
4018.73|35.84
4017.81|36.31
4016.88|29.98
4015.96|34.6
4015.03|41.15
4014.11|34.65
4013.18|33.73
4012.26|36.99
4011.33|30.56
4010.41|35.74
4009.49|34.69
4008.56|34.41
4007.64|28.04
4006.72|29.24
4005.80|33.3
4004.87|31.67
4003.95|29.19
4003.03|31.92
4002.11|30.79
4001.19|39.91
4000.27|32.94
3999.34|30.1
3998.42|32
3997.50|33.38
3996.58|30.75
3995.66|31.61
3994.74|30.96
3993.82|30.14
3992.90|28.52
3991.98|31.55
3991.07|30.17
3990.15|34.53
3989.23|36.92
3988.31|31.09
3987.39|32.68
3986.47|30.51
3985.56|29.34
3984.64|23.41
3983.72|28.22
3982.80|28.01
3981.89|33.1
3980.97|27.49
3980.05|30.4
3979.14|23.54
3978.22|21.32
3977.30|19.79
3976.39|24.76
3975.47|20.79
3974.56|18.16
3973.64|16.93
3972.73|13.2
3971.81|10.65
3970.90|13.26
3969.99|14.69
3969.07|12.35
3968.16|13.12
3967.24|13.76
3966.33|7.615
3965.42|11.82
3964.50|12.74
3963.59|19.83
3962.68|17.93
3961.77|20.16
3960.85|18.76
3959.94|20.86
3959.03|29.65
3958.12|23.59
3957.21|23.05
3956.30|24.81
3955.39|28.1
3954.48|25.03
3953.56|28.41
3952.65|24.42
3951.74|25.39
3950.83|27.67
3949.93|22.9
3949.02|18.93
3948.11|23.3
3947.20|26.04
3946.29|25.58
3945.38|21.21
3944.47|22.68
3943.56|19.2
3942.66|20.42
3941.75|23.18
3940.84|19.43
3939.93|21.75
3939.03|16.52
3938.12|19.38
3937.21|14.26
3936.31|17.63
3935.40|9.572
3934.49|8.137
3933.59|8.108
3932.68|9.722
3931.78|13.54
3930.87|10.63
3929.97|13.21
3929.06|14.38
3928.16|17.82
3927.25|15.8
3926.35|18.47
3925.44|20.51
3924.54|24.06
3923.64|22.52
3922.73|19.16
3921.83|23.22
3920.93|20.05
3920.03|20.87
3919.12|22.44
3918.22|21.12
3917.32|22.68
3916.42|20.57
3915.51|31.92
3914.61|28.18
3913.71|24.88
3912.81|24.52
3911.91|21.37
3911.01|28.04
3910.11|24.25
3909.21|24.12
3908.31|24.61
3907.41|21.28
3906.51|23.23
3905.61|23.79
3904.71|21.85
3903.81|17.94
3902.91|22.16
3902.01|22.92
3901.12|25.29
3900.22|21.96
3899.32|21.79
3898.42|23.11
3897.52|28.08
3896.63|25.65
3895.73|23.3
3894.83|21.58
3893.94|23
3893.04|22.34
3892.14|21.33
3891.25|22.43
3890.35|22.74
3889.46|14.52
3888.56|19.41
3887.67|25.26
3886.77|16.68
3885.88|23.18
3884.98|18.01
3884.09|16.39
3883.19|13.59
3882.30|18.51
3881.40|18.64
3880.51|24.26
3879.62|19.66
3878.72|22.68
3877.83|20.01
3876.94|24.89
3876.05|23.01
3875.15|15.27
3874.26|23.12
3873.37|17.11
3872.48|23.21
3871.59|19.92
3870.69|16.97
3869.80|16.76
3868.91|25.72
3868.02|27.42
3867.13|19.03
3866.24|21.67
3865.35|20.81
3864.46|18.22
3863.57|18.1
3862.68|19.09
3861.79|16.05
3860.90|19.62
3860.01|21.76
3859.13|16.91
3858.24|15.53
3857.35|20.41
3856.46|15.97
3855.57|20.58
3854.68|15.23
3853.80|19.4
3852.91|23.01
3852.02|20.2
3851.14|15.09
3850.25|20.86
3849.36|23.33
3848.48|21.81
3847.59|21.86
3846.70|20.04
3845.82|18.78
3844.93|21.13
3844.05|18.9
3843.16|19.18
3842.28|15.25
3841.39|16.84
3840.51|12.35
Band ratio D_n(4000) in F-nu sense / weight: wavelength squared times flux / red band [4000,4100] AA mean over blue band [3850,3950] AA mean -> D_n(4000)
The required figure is 1.7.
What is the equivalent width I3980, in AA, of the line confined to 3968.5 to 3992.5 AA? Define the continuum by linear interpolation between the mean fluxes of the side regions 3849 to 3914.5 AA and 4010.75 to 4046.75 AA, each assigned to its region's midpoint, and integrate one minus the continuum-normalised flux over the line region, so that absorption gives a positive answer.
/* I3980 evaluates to 3.97 AA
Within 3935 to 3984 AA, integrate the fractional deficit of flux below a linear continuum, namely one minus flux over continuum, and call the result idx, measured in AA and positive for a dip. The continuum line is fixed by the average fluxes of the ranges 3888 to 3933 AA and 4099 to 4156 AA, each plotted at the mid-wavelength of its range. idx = 6.8 AA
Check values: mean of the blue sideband 21.5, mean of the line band 20.6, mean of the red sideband 32.6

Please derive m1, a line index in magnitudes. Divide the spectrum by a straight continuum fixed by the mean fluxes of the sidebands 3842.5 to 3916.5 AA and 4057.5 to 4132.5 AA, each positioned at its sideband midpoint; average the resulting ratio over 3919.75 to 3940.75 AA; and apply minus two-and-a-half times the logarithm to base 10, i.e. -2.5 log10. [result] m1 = 0.39 mag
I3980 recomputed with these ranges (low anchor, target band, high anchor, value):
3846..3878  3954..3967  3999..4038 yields 3.6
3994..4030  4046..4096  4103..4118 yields 1.0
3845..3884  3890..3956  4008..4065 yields 7.7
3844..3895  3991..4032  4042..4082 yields -4.5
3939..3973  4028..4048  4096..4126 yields -4.8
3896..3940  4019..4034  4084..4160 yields -2.3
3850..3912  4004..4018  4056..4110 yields -2.9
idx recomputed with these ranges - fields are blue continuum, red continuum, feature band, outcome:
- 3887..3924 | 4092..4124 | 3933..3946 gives 3.84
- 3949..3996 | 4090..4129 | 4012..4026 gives -3.86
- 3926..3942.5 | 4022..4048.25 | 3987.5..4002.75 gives -3.98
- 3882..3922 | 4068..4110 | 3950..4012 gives 1.78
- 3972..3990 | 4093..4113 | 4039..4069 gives -3.65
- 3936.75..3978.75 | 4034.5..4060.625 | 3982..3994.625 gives -3.05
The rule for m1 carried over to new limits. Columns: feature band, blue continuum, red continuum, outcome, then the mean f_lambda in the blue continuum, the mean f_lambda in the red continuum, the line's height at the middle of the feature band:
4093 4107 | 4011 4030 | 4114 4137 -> 0.11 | 32.8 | 33.2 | 33.1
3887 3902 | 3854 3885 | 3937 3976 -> -0.15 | 19.6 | 19.8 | 19.6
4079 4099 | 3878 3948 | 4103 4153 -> -0.08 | 20.6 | 33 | 30.7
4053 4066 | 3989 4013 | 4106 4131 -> 0.10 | 32.3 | 33.8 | 33.1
